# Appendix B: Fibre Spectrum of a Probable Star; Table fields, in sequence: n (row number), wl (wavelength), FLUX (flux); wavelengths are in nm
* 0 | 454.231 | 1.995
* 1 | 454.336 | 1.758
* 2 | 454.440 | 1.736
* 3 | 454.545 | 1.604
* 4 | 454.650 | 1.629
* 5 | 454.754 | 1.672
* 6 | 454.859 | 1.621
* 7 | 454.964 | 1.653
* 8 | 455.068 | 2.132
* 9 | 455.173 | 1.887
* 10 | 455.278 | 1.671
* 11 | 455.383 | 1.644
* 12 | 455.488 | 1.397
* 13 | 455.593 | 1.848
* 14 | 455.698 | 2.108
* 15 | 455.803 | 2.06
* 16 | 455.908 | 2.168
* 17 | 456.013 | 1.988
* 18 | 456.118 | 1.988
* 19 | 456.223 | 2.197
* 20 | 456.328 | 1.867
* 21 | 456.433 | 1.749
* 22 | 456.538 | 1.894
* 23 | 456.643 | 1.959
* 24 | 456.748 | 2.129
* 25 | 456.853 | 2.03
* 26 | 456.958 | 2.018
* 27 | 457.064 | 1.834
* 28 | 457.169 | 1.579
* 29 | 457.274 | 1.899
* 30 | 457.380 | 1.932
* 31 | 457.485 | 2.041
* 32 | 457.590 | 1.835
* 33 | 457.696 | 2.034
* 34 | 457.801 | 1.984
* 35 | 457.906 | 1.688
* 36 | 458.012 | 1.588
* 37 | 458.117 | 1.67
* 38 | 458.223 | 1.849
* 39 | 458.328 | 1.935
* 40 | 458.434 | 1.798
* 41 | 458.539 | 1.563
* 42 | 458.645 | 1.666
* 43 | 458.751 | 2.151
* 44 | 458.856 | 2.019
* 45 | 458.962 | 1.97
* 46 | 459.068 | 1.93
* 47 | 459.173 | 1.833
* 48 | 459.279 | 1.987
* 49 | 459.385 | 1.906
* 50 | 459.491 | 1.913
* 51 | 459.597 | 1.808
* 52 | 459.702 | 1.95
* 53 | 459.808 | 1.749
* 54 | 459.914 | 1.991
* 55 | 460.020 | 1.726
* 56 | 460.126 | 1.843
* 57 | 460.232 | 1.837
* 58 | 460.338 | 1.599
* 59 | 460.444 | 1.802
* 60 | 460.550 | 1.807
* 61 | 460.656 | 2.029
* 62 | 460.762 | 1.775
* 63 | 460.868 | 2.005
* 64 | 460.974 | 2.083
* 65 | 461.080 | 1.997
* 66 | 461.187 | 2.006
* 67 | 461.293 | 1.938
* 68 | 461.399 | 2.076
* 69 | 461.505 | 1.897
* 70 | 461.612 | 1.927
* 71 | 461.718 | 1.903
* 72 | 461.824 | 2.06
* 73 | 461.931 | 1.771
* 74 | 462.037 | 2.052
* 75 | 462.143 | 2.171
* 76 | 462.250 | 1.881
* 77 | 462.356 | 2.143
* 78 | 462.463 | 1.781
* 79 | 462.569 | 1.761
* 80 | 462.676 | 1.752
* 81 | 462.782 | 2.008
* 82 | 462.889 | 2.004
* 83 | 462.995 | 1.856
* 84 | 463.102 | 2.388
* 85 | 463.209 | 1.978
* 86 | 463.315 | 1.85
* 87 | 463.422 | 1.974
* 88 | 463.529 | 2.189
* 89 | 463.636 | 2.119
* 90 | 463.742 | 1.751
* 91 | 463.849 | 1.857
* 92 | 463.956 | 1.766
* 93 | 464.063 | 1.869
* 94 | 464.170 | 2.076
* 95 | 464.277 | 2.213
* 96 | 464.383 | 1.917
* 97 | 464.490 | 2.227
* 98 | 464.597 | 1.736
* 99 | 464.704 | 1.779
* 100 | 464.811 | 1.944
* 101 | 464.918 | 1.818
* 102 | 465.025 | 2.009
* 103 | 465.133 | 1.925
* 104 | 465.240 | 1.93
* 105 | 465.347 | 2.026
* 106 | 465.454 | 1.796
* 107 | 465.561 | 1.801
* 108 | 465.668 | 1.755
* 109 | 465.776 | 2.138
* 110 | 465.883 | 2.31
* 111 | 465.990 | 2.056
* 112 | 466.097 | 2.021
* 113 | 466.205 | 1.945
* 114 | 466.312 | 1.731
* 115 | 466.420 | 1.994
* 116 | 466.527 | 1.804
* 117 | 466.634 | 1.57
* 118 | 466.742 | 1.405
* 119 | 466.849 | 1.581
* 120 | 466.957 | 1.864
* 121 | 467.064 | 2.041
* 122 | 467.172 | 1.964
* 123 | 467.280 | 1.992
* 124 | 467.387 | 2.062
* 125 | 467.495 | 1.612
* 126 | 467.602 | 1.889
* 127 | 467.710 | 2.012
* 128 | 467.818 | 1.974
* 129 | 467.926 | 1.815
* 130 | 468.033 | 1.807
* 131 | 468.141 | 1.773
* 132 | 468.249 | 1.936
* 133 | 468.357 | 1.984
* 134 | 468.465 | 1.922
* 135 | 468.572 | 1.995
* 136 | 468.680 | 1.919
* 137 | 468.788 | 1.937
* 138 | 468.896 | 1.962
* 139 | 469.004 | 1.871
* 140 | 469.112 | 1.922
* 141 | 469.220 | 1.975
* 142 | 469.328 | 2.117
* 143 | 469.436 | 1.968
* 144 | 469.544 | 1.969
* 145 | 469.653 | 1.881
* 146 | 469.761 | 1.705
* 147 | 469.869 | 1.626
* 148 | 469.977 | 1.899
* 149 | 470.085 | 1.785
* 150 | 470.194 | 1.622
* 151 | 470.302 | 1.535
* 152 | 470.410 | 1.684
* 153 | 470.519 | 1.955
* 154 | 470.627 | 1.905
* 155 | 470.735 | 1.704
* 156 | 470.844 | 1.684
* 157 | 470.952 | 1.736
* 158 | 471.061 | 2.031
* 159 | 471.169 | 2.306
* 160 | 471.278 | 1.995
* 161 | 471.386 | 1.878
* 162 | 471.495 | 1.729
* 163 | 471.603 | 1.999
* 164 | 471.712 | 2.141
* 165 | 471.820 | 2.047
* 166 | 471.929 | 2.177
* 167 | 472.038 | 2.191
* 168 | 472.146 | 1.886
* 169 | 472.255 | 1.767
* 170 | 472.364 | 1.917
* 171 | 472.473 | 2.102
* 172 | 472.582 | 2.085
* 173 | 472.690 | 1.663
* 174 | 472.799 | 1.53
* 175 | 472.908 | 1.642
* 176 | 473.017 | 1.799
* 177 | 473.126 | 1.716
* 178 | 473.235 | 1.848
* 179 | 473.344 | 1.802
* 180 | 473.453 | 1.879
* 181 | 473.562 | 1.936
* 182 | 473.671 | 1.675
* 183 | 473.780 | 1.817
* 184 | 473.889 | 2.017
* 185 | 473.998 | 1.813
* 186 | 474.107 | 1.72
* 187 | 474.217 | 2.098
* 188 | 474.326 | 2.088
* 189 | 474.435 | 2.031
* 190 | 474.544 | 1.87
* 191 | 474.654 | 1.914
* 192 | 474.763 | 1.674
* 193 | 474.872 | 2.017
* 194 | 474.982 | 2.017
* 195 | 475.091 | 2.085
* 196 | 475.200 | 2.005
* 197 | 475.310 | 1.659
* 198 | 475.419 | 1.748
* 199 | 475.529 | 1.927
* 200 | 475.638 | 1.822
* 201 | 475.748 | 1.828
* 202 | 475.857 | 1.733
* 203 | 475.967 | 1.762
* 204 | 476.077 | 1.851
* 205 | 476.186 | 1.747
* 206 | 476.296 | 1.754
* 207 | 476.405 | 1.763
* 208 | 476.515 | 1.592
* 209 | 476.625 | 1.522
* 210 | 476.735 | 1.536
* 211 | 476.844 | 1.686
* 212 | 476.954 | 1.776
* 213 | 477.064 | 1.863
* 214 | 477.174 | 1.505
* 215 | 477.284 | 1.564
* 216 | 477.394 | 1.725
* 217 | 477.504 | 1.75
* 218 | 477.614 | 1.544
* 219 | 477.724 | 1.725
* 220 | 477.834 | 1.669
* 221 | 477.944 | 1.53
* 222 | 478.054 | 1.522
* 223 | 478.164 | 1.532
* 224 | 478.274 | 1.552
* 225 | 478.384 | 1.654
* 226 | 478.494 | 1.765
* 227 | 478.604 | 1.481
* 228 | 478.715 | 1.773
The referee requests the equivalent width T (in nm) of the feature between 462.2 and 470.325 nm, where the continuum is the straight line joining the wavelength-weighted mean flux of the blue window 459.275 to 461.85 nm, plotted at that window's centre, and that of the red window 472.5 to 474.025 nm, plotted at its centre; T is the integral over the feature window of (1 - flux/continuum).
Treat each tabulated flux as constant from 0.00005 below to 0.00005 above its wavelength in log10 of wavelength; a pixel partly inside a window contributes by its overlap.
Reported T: -0.20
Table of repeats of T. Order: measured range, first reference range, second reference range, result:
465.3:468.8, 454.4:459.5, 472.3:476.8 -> -0.09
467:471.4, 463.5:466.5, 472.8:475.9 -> 0.05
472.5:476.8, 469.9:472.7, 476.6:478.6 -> -0.15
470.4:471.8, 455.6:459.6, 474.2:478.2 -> -0.08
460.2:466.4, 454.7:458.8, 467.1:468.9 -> -0.17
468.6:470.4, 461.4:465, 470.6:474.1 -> 0.05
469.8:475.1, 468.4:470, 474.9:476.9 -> -0.08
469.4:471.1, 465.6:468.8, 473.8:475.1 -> 0.11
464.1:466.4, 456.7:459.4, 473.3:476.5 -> -0.11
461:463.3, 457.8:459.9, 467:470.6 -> -0.14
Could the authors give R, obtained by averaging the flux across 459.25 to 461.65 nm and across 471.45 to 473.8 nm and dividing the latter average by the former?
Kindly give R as 1.0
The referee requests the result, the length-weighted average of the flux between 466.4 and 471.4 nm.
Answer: 1.86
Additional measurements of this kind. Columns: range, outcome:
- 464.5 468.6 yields 1.89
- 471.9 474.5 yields 1.88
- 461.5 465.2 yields 1.95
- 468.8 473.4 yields 1.88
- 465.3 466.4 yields 1.96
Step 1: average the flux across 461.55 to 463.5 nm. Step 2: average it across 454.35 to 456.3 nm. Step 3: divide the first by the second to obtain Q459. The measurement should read 1.1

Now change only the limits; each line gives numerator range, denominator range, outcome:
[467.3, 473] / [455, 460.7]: 1.01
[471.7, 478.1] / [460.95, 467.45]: 0.94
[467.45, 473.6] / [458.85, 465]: 0.97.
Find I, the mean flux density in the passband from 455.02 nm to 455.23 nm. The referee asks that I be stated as 2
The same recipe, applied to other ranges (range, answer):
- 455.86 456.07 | 2.07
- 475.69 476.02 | 1.77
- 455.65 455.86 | 2.08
